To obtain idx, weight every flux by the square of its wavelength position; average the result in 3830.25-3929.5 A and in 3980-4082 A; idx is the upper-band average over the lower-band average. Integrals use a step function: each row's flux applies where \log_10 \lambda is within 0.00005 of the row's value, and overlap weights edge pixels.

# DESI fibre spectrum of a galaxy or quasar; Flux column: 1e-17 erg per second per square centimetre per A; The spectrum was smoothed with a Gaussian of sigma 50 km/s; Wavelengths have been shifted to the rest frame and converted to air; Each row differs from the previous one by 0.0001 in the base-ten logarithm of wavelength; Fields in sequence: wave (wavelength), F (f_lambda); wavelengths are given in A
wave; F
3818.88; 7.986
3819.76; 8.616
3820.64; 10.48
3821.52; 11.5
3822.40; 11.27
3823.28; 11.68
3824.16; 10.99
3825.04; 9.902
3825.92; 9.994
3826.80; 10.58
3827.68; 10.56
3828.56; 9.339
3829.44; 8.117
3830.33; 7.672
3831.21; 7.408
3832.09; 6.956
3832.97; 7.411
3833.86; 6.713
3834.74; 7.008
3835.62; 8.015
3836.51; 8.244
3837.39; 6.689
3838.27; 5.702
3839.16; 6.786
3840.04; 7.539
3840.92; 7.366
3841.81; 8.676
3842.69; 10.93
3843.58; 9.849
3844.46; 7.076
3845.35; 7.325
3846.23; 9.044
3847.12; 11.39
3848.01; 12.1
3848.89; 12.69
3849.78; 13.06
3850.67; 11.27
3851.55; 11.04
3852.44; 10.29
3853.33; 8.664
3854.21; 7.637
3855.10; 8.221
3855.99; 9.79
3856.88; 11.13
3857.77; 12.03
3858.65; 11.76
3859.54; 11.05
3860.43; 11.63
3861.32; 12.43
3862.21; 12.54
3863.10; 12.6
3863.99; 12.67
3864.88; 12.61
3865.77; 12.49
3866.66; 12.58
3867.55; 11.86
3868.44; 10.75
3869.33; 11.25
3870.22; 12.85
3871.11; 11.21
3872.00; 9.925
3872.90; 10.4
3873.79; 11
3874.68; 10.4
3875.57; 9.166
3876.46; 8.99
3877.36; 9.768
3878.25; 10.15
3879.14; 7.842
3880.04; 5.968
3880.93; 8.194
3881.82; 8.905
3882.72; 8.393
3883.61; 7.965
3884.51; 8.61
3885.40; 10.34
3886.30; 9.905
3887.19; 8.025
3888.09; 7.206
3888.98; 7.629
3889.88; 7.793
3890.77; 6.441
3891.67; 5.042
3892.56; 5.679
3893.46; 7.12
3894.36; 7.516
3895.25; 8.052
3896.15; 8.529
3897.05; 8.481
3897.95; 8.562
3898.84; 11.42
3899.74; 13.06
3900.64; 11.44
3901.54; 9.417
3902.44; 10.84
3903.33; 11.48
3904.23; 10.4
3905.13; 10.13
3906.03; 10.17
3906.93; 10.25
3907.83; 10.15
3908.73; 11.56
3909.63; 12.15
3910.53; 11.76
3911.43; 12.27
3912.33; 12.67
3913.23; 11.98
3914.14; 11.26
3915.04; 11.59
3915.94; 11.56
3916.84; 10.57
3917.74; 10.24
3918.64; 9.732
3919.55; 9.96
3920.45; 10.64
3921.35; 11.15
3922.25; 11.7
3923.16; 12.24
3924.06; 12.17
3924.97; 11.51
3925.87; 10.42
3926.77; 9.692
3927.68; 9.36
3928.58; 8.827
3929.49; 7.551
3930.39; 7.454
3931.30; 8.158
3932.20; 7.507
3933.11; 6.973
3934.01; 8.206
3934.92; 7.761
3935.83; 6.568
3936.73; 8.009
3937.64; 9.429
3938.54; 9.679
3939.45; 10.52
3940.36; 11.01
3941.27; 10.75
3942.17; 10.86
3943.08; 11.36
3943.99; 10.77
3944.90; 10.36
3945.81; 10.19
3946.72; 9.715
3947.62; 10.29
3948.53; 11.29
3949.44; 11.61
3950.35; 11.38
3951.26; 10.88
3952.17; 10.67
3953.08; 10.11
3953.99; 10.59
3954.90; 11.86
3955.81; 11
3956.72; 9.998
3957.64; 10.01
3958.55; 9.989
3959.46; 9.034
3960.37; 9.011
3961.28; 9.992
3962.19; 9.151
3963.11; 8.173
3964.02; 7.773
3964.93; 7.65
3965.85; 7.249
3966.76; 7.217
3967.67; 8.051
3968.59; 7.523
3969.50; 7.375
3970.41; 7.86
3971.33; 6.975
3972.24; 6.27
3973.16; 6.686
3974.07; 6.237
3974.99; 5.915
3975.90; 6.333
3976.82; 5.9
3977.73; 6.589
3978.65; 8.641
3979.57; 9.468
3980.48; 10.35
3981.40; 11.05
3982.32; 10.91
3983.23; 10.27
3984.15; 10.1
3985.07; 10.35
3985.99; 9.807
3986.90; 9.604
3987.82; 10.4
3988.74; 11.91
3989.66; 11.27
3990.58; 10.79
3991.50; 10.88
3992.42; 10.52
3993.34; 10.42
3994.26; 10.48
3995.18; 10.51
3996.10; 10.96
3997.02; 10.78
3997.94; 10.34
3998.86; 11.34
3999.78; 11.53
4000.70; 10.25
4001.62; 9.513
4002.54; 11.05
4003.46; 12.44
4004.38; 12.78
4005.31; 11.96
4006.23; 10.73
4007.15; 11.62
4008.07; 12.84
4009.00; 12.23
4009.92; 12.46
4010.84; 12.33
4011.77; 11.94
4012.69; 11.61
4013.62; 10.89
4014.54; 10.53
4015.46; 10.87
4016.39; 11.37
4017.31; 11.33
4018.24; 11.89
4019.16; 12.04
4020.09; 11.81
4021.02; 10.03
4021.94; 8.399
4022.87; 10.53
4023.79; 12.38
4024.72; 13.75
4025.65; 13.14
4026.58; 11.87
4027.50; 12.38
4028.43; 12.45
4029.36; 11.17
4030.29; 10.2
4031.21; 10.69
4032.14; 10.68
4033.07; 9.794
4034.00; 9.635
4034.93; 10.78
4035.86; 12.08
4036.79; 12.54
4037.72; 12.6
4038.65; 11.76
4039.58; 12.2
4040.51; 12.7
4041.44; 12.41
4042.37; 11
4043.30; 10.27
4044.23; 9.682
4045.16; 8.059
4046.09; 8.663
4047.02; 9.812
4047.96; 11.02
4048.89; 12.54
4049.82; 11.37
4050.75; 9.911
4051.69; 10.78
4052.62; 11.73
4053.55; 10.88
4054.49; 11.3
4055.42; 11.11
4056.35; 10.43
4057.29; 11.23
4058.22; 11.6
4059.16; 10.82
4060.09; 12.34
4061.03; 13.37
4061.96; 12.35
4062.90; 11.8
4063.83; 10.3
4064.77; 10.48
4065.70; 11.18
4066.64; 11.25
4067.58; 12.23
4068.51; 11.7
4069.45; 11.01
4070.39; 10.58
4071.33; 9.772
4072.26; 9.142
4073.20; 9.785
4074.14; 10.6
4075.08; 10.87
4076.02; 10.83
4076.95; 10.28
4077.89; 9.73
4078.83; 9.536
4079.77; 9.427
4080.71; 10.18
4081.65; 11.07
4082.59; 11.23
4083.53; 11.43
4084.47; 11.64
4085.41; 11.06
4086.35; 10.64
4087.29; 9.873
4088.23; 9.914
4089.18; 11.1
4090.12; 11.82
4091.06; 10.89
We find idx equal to 1.2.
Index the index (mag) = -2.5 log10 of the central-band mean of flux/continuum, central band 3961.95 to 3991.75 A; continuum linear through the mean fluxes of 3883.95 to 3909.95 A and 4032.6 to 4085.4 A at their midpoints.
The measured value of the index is 0.17 mag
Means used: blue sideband 9.2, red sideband 10.9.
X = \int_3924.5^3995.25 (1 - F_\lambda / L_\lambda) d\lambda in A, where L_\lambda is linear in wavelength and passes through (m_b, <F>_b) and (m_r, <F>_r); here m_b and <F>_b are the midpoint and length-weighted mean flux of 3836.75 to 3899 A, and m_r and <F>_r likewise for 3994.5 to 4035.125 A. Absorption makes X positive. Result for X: 8.9 A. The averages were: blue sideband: 9.56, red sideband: 11.3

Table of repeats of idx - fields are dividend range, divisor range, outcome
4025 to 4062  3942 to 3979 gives 1.31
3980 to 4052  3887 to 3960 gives 1.17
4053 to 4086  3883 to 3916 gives 1.23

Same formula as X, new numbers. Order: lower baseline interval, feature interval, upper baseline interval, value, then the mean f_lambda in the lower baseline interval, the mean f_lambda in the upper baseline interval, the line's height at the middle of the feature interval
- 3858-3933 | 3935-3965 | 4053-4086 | 1.0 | 10.1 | 10.9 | 10.3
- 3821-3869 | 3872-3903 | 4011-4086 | 4.1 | 9.91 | 11.1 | 10.2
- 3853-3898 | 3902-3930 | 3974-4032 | -2.4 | 9.61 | 10.8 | 9.97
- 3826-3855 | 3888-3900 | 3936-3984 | 1.4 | 8.86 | 9.22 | 9.02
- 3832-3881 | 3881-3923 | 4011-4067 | 1.9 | 9.91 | 11.2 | 10.2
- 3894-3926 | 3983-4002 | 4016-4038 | 1.1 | 10.8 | 11.4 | 11.2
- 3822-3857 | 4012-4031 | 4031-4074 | -1.2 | 9.13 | 11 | 10.8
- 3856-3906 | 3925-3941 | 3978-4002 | 2.2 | 9.88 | 10.4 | 10.2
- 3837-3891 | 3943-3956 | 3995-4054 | -0.2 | 9.85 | 11.3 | 10.6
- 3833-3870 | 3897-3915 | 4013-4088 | -1.3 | 10.1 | 11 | 10.3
